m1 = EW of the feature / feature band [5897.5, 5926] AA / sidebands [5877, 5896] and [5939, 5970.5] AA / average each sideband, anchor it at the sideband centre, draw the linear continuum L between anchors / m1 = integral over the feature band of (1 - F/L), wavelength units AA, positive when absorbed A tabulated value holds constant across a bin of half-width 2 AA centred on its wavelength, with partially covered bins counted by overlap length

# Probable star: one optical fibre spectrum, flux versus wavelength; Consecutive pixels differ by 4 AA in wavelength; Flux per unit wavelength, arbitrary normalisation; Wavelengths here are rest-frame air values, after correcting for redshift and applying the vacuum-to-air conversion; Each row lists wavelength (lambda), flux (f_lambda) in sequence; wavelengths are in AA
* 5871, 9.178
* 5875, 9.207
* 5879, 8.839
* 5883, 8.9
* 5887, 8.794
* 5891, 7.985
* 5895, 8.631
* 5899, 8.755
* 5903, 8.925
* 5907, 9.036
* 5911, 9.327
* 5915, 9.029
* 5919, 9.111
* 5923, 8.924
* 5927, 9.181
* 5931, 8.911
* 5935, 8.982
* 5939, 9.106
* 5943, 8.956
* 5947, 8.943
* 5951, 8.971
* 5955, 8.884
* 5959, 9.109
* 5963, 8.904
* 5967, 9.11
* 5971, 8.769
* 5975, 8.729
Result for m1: -0.9 AA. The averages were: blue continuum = 8.63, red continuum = 8.98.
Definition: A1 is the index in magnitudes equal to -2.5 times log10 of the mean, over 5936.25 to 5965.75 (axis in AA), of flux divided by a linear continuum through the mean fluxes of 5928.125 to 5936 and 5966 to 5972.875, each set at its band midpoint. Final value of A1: -0.005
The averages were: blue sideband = 8.97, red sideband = 8.92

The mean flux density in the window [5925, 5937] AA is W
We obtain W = 9.02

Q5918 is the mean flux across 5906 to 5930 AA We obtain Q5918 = 9.1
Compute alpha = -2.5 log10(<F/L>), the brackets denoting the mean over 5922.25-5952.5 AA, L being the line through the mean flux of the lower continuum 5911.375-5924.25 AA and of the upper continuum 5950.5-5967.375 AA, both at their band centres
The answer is 0.003 mag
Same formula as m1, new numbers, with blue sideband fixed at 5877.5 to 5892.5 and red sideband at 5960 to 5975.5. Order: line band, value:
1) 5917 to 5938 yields -0.59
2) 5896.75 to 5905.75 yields -0.16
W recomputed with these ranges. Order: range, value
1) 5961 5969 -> 9.01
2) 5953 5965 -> 8.97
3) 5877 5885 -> 8.87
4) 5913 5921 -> 9.07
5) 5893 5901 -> 8.69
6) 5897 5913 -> 9.01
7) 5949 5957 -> 8.93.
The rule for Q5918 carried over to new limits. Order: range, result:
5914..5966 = 9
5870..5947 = 8.93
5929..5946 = 8.99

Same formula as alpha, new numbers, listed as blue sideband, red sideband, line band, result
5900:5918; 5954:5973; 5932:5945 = 0.000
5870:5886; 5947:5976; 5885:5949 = 0.007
